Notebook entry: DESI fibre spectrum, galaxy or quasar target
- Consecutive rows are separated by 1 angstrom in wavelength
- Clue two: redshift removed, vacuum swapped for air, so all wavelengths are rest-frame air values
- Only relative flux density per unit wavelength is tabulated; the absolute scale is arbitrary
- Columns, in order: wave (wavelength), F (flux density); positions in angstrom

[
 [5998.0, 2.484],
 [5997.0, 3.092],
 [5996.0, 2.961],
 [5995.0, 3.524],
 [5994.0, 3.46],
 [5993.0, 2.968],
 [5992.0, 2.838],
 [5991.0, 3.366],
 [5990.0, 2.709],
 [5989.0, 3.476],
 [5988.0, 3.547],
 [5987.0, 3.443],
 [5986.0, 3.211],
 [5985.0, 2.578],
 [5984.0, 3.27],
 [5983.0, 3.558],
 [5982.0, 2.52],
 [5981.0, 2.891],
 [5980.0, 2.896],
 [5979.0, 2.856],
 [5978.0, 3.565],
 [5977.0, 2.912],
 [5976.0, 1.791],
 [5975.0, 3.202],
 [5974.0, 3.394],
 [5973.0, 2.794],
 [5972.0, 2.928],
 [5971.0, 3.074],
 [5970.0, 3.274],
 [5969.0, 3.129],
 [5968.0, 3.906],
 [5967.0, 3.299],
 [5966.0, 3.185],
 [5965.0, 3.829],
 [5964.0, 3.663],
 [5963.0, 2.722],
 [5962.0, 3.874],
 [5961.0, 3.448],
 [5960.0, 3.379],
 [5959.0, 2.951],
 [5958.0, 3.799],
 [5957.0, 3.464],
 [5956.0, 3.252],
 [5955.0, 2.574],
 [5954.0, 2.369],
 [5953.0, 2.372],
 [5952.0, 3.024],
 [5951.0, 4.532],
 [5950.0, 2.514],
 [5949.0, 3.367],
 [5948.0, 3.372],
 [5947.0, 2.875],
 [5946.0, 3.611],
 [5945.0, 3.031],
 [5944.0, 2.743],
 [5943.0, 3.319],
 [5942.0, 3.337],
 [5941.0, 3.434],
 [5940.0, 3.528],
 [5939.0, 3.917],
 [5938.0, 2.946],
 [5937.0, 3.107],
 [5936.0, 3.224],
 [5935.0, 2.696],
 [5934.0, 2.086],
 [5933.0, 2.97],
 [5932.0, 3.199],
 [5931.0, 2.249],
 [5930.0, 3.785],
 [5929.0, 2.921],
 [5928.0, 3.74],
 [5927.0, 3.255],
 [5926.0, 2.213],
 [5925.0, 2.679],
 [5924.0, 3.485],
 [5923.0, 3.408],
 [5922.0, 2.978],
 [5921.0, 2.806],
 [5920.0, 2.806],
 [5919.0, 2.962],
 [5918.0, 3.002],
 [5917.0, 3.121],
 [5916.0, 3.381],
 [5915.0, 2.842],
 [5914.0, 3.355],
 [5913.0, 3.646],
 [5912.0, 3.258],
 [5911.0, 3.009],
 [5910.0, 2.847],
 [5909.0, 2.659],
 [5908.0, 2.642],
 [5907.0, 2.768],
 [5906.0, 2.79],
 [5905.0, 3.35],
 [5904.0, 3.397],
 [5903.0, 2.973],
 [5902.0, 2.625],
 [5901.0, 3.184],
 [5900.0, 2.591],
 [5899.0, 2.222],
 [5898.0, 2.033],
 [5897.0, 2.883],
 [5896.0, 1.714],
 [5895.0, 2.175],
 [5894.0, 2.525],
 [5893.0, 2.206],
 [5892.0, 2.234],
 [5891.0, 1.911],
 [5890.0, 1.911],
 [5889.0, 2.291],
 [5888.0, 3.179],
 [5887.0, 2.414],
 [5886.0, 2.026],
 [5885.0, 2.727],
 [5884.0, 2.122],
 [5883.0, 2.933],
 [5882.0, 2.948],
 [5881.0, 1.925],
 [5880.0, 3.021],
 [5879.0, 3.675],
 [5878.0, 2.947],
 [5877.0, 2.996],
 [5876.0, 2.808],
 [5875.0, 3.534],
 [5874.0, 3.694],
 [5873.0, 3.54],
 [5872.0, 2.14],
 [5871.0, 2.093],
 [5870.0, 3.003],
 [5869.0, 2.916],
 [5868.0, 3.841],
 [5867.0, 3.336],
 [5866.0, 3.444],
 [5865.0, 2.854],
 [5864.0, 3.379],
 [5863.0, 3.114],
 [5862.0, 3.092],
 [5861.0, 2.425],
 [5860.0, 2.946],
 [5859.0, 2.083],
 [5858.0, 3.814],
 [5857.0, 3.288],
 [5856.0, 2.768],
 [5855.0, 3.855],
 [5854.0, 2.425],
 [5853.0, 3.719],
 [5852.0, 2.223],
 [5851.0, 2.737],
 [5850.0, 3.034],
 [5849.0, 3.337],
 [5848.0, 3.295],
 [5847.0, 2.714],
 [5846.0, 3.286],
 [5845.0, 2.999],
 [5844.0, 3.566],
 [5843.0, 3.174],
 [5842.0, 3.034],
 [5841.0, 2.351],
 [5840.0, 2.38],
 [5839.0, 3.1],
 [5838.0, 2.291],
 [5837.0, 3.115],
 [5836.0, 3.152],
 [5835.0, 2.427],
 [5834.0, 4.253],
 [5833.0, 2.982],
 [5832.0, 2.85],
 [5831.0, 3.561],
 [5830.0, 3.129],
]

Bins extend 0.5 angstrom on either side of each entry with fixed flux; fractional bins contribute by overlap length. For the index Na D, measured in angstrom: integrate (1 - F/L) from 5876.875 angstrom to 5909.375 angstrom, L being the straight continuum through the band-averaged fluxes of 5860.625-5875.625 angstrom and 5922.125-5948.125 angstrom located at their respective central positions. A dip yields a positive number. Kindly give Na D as 5.3 angstrom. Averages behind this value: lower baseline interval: 3.1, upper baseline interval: 3.11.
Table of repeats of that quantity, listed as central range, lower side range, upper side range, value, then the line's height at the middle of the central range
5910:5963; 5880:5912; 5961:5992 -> -4.90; 2.87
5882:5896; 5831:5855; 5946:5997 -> 3.23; 3.06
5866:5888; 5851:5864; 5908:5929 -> 0.74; 3.01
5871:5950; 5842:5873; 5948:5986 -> 5.05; 3.09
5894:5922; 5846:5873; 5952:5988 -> 1.95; 3.06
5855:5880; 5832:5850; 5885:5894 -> -4.36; 2.63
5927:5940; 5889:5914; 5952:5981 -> -0.92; 2.89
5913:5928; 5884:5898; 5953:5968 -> -1.97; 2.71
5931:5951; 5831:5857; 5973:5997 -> -0.48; 3.06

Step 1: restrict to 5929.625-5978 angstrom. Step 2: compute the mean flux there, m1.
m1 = 3.16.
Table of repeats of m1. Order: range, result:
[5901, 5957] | 3.07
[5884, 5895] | 2.32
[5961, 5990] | 3.17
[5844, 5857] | 3.06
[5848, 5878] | 3.05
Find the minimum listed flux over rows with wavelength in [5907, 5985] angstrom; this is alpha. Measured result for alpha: 1.791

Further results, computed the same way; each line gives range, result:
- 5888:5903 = 1.714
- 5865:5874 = 2.093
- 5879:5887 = 1.925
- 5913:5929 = 2.213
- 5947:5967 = 2.369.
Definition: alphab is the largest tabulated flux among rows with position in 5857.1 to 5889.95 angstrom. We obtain 3.841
